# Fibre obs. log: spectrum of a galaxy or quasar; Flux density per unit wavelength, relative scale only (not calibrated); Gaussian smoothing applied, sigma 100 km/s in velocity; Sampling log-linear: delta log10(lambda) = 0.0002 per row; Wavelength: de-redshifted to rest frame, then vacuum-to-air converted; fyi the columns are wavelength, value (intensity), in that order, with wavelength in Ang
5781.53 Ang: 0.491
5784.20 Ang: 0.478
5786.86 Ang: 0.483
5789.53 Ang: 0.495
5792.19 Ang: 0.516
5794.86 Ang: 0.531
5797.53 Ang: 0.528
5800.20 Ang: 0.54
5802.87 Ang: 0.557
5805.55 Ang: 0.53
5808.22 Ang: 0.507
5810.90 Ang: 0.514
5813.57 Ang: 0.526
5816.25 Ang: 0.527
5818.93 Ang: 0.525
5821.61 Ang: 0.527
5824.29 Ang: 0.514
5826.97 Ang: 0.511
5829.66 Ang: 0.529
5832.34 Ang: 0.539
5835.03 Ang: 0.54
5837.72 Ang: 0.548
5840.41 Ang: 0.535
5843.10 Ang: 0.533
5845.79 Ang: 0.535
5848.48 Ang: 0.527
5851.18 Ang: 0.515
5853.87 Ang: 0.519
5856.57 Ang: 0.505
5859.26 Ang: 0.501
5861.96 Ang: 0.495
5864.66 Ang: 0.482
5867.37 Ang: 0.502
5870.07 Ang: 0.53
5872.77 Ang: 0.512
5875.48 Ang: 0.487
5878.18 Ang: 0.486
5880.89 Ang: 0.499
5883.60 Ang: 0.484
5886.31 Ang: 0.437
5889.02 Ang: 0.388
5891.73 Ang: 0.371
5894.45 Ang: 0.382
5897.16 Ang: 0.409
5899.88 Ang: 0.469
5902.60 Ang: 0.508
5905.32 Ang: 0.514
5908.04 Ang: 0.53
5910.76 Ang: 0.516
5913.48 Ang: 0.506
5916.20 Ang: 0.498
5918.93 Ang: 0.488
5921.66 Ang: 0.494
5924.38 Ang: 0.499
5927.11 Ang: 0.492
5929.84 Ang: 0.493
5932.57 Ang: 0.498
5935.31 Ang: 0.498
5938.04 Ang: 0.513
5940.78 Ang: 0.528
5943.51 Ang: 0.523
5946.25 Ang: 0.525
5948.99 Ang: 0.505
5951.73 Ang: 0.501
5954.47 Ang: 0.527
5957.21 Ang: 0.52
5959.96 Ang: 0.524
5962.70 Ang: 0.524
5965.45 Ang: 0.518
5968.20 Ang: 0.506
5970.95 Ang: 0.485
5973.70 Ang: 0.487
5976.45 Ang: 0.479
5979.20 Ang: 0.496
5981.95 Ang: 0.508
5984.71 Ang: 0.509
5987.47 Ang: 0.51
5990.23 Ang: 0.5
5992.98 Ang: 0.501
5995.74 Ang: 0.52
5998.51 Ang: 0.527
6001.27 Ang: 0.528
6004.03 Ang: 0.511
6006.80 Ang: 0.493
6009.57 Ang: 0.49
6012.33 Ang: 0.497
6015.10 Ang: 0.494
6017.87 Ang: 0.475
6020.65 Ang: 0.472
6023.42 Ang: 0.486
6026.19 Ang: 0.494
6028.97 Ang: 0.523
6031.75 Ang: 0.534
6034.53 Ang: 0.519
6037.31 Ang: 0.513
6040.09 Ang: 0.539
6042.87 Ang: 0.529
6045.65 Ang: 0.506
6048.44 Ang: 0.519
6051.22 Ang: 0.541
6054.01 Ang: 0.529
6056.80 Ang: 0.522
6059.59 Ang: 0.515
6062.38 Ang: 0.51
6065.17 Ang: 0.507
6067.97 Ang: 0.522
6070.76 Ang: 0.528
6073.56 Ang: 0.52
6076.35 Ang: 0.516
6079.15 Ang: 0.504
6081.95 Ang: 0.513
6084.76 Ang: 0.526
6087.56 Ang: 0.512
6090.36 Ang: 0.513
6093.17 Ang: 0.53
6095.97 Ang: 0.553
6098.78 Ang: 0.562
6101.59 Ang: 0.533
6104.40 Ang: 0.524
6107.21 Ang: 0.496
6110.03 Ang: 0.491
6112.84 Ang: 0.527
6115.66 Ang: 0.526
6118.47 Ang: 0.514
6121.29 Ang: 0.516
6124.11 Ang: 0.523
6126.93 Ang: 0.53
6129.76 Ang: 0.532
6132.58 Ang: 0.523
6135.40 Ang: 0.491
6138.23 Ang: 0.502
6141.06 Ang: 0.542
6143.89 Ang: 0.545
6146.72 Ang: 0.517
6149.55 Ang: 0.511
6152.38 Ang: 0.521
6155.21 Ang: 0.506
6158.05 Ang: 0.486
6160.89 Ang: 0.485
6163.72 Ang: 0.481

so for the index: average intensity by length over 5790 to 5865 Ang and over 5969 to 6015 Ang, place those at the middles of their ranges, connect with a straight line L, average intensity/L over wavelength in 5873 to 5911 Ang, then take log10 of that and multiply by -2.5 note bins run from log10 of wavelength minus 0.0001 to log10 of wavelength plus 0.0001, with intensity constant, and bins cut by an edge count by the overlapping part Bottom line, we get 0.117 mag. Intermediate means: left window 0.524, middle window 0.463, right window 0.502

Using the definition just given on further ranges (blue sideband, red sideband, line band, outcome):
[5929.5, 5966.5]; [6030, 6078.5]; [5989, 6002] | 0.006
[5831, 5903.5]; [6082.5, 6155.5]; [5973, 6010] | 0.002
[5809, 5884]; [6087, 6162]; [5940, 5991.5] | 0.018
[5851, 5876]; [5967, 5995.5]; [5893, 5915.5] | 0.052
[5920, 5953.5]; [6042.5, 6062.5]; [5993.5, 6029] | 0.035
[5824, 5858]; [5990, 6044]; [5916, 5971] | 0.016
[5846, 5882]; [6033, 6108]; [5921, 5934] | 0.033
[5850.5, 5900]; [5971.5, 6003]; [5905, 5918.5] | -0.062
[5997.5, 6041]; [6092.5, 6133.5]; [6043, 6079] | -0.011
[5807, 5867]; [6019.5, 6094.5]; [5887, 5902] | 0.255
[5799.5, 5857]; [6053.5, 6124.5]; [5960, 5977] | 0.044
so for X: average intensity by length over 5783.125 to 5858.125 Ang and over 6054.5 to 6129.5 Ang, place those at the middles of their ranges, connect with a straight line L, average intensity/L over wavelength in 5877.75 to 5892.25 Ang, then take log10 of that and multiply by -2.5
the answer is 0.172 mag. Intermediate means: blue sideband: 0.523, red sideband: 0.521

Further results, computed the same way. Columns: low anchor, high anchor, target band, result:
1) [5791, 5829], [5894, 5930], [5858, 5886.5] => 0.018 mag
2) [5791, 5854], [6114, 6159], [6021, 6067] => 0.009 mag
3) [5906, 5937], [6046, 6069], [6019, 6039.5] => 0.020 mag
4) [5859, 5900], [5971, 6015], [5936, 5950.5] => -0.070 mag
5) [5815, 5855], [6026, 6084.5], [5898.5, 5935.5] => 0.053 mag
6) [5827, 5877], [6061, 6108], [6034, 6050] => 0.000 mag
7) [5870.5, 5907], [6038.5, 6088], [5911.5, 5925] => -0.063 mag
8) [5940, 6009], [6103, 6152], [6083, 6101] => -0.033 mag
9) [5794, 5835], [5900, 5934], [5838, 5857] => -0.015 mag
